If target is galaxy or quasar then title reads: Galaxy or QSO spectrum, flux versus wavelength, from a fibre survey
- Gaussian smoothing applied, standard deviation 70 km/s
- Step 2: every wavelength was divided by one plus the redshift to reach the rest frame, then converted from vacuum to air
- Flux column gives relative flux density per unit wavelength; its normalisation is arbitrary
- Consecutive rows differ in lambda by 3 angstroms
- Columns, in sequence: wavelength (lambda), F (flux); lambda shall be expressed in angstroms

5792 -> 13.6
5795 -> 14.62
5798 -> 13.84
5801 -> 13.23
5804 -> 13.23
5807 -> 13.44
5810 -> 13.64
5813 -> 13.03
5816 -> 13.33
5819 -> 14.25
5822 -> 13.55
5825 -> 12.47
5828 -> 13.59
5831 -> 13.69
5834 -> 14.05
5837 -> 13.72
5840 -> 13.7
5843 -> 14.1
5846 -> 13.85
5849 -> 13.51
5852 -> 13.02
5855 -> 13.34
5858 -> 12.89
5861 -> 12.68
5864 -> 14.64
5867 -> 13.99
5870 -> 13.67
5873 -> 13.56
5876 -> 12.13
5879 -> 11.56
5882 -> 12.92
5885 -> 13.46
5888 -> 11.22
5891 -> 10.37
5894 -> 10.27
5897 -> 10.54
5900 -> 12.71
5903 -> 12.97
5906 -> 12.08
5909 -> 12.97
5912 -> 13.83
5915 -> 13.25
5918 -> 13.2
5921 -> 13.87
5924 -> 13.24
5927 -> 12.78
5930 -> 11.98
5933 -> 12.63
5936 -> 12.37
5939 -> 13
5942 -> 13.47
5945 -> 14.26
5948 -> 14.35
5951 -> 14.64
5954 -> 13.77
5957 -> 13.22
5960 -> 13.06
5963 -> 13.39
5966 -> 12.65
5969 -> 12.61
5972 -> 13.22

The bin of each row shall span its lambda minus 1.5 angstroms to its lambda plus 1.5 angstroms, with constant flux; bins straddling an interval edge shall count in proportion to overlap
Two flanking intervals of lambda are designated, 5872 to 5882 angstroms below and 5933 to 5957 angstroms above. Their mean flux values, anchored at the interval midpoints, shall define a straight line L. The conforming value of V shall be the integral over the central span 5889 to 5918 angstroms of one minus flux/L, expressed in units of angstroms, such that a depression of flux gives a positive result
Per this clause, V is 1.7 angstroms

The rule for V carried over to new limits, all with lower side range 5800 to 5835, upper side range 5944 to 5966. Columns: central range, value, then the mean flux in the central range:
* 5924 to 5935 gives 0.9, 12.6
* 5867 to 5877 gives 0.2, 13.3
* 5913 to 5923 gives 0.1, 13.4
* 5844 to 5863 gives 0.3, 13.3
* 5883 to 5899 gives 2.7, 11.3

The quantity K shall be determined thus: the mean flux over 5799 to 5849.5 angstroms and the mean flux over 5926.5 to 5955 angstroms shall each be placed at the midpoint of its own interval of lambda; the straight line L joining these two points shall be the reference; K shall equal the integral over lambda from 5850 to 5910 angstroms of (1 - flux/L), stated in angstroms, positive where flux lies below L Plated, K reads 4.0 angstroms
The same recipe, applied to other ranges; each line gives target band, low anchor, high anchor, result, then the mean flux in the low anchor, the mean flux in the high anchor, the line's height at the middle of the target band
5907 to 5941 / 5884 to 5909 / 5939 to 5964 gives -0.8 angstroms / 11.7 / 13.7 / 12.7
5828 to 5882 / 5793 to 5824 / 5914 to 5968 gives 0.3 angstroms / 13.6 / 13.3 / 13.5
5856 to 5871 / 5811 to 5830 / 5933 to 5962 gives -0.1 angstroms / 13.4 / 13.5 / 13.4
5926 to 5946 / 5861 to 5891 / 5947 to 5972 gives 0.6 angstroms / 12.9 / 13.4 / 13.3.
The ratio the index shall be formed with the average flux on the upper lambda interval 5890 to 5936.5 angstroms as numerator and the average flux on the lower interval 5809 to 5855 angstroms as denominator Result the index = 0.92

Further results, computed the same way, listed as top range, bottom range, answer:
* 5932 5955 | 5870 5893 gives 1.11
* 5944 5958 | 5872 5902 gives 1.19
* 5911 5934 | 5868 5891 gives 1.05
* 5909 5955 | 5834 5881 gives 1.00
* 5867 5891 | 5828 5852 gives 0.92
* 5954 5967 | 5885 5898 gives 1.21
